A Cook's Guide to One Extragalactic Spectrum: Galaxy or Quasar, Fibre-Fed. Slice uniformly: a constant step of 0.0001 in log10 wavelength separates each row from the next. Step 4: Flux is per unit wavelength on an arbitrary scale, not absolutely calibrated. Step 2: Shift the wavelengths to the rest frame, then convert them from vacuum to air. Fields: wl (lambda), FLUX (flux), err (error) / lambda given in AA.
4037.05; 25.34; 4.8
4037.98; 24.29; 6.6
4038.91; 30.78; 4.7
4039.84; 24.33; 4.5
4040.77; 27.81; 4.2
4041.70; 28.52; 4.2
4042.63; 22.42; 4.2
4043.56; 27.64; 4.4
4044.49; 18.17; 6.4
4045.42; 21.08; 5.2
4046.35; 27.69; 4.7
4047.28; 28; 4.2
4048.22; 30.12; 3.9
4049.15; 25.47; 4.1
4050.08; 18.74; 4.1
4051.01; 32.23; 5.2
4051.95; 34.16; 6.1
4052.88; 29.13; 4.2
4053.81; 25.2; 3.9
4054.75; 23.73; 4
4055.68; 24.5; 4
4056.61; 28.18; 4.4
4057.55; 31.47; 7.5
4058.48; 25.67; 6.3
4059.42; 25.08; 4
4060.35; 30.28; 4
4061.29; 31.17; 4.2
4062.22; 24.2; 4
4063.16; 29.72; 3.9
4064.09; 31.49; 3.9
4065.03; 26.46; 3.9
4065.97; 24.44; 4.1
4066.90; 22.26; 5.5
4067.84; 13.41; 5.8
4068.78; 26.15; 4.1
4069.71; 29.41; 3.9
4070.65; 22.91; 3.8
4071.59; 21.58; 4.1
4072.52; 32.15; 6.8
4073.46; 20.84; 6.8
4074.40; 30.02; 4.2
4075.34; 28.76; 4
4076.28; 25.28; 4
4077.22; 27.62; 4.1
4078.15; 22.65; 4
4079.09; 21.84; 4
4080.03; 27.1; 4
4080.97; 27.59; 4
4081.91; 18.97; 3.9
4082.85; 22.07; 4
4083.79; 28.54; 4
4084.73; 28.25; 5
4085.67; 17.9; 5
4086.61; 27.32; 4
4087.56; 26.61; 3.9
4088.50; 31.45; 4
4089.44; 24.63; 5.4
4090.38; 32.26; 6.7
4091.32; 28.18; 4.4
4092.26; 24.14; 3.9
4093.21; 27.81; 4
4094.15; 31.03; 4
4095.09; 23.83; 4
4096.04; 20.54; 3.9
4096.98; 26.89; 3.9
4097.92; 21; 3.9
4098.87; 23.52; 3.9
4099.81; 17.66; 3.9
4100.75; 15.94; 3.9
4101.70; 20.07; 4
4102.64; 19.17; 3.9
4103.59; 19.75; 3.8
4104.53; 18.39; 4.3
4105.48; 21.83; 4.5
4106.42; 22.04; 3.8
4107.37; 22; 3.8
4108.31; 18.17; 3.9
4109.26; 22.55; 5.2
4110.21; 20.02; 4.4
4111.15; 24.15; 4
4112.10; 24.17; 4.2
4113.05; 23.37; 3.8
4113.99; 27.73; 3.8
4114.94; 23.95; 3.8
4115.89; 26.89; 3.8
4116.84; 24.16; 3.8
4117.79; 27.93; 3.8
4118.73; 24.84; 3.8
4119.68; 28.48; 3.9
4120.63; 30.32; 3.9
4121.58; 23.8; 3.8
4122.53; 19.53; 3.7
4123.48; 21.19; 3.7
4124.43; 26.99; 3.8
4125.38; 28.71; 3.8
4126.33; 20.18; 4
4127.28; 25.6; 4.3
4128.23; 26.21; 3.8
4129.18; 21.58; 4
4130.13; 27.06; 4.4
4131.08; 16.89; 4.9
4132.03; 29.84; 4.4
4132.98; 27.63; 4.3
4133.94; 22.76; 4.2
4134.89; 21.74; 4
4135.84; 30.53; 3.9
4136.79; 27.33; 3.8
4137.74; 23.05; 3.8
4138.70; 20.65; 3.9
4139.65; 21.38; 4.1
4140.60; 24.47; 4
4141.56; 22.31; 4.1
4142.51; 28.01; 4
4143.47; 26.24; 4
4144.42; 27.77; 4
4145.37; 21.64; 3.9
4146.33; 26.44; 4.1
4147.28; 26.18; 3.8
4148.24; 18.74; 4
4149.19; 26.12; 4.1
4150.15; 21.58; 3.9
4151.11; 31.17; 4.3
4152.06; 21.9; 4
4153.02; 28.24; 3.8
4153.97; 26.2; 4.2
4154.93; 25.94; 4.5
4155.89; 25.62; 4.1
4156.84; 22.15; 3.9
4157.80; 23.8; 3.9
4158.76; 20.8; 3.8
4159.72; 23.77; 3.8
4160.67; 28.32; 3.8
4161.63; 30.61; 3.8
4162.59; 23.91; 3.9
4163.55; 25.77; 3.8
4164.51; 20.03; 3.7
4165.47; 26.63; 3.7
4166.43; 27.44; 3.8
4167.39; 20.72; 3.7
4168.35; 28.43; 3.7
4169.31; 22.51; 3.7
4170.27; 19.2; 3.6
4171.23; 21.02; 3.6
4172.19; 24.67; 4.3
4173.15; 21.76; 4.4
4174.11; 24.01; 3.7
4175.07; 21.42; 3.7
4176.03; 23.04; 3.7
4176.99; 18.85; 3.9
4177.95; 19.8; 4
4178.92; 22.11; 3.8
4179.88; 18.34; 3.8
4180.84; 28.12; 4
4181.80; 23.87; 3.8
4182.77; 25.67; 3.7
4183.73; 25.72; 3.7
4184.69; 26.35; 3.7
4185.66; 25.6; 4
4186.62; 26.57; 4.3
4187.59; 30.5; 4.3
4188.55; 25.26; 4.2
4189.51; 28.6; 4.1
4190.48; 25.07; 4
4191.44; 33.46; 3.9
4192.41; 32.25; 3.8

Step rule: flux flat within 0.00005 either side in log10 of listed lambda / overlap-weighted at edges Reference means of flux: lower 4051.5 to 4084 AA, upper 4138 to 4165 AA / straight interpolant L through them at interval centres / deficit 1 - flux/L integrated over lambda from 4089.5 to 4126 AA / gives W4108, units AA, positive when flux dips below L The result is 2.3 AA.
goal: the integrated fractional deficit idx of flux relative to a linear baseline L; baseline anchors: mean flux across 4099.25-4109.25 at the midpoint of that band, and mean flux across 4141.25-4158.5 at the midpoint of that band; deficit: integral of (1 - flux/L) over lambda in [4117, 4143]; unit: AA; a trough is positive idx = -2.5 AA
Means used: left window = 19.7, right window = 25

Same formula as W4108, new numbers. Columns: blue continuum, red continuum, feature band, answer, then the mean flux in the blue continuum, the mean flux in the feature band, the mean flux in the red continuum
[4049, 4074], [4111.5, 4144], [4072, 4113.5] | 2.6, 26.3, 24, 24.9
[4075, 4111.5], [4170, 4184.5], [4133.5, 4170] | -2.8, 23.8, 24.7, 22.6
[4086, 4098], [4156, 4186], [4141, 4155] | -0.4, 26.7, 25.2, 23.7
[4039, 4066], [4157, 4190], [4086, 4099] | -0.2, 26.9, 26.3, 24.2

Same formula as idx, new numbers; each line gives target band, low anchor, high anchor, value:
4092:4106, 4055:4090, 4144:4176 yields 1.9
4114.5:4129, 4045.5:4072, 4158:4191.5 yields 0.1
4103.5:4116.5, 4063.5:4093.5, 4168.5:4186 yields 1.1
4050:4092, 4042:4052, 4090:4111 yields -3.5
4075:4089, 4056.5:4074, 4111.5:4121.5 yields 0.4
